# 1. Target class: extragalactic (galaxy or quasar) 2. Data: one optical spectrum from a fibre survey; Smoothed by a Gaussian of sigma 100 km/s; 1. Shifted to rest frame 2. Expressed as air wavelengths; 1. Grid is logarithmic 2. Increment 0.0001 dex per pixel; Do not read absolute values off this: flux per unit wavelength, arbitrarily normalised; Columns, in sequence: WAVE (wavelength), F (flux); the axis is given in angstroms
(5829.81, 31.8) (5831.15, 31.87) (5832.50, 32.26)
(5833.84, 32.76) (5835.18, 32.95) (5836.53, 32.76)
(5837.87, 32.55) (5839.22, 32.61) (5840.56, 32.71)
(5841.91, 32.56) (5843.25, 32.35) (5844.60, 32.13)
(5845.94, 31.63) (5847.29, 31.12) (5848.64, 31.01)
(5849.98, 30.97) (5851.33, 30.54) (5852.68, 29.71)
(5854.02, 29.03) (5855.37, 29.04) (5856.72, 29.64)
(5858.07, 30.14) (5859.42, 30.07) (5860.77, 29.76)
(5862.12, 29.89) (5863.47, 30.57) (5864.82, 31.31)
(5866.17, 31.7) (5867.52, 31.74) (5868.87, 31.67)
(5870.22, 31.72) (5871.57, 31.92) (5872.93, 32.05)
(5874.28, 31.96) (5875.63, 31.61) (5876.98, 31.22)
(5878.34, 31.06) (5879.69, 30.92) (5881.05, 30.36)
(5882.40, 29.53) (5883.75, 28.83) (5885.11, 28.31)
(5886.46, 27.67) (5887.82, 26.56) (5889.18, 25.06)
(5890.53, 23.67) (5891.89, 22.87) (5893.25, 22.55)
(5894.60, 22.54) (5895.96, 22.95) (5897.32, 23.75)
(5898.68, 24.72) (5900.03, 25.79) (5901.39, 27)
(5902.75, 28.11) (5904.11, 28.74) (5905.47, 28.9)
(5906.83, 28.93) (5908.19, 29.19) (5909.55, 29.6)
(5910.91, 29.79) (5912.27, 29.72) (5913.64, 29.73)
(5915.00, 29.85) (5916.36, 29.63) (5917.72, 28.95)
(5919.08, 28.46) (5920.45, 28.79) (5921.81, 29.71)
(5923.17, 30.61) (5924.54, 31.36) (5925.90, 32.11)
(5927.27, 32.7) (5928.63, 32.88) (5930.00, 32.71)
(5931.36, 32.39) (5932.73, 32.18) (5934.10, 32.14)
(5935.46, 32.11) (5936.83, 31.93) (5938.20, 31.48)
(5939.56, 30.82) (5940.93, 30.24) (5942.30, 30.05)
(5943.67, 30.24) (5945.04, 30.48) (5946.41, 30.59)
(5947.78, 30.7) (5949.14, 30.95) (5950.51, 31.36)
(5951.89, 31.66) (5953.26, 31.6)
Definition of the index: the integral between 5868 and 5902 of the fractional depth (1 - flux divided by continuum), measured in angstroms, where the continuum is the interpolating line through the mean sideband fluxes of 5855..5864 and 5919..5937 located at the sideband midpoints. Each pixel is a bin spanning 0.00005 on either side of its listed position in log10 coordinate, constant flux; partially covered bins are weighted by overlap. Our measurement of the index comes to 2.9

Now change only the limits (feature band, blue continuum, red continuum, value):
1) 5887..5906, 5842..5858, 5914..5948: 3.46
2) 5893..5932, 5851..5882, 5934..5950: 2.68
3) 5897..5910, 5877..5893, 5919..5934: 0.81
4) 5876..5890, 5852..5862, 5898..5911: -0.10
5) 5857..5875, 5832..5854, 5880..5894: -1.24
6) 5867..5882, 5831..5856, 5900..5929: -0.34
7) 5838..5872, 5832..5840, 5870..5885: 0.87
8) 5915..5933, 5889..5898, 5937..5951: -2.01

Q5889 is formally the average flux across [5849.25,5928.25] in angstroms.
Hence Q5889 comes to 29.1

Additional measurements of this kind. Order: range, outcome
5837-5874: 31.1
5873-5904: 27.3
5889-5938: 28.7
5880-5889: 28.4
